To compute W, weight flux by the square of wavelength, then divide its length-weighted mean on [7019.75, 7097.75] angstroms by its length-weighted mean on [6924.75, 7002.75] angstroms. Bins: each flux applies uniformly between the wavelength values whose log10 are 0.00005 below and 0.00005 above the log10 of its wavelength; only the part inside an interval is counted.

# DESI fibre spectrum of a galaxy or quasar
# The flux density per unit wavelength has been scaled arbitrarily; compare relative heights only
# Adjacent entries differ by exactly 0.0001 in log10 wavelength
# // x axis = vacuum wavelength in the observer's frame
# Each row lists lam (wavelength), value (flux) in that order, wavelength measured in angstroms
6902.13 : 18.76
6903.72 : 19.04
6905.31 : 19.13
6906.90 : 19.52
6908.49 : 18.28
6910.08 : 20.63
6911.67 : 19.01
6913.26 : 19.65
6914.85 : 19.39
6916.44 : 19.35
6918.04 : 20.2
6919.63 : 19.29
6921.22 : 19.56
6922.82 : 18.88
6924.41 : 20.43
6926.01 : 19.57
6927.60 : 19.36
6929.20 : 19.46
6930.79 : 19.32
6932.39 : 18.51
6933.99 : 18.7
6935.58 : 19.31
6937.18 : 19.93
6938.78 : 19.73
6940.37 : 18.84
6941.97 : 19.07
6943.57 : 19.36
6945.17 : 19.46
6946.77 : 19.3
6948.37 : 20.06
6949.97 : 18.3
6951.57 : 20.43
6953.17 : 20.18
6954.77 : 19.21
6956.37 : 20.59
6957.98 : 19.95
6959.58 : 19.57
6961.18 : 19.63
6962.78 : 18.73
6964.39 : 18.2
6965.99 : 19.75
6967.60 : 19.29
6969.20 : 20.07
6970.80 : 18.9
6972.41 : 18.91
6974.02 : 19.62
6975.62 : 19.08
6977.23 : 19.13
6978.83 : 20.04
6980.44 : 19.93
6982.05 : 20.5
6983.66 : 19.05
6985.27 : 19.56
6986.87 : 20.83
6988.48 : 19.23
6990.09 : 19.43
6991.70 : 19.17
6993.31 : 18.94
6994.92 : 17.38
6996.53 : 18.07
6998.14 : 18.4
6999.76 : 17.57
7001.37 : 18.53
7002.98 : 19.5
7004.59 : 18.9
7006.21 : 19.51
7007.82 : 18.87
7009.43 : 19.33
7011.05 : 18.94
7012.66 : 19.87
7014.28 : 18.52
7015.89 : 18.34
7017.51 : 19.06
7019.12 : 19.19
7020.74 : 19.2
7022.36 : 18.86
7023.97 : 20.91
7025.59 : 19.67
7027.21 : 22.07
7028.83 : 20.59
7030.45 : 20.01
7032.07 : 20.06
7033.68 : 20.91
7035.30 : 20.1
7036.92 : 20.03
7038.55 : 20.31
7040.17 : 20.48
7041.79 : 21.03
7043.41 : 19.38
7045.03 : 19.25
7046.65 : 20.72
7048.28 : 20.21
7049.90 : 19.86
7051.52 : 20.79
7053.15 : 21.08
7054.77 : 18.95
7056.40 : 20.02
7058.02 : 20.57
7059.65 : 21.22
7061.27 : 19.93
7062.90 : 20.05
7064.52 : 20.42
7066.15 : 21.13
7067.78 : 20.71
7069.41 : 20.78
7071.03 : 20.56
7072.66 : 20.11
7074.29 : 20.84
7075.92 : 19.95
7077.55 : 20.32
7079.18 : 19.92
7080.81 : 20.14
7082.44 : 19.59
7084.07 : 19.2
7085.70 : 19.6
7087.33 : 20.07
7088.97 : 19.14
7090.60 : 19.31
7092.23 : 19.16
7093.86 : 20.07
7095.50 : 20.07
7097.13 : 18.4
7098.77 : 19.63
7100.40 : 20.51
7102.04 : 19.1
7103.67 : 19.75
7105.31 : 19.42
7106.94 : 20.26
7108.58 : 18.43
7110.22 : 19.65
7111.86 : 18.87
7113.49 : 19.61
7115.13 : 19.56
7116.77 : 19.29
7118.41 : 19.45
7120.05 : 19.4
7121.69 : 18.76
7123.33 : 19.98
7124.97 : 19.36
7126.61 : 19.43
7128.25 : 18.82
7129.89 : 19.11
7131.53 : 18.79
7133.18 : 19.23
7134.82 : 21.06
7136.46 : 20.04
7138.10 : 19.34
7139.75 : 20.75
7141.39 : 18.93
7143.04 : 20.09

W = 1.07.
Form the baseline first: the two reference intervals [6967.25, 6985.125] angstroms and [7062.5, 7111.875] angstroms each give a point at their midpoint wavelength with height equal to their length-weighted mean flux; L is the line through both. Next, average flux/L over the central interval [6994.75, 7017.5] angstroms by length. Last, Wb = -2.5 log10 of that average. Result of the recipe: 0.05 mag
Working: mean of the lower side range 19.5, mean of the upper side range 19.9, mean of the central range 18.7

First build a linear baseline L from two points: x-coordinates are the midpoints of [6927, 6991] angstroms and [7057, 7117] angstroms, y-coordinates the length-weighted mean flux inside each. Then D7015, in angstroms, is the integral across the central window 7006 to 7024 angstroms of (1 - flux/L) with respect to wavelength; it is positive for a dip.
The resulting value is 0.5 angstroms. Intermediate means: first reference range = 19.5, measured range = 19.1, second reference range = 19.9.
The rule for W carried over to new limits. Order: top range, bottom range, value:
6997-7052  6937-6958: 1.03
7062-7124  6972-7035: 1.05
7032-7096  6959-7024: 1.07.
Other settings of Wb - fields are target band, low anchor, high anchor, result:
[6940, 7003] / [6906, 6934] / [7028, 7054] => 0.028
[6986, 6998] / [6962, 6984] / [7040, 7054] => 0.035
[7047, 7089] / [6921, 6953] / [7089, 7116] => -0.042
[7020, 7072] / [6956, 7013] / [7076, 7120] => -0.049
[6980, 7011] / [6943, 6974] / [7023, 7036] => 0.053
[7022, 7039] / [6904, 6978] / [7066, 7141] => -0.043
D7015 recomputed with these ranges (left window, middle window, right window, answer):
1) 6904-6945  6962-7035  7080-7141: 0.3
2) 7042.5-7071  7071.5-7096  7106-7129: 0.1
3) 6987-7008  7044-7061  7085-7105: -0.9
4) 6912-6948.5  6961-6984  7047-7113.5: 0.2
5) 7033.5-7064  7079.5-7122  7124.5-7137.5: 0.6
